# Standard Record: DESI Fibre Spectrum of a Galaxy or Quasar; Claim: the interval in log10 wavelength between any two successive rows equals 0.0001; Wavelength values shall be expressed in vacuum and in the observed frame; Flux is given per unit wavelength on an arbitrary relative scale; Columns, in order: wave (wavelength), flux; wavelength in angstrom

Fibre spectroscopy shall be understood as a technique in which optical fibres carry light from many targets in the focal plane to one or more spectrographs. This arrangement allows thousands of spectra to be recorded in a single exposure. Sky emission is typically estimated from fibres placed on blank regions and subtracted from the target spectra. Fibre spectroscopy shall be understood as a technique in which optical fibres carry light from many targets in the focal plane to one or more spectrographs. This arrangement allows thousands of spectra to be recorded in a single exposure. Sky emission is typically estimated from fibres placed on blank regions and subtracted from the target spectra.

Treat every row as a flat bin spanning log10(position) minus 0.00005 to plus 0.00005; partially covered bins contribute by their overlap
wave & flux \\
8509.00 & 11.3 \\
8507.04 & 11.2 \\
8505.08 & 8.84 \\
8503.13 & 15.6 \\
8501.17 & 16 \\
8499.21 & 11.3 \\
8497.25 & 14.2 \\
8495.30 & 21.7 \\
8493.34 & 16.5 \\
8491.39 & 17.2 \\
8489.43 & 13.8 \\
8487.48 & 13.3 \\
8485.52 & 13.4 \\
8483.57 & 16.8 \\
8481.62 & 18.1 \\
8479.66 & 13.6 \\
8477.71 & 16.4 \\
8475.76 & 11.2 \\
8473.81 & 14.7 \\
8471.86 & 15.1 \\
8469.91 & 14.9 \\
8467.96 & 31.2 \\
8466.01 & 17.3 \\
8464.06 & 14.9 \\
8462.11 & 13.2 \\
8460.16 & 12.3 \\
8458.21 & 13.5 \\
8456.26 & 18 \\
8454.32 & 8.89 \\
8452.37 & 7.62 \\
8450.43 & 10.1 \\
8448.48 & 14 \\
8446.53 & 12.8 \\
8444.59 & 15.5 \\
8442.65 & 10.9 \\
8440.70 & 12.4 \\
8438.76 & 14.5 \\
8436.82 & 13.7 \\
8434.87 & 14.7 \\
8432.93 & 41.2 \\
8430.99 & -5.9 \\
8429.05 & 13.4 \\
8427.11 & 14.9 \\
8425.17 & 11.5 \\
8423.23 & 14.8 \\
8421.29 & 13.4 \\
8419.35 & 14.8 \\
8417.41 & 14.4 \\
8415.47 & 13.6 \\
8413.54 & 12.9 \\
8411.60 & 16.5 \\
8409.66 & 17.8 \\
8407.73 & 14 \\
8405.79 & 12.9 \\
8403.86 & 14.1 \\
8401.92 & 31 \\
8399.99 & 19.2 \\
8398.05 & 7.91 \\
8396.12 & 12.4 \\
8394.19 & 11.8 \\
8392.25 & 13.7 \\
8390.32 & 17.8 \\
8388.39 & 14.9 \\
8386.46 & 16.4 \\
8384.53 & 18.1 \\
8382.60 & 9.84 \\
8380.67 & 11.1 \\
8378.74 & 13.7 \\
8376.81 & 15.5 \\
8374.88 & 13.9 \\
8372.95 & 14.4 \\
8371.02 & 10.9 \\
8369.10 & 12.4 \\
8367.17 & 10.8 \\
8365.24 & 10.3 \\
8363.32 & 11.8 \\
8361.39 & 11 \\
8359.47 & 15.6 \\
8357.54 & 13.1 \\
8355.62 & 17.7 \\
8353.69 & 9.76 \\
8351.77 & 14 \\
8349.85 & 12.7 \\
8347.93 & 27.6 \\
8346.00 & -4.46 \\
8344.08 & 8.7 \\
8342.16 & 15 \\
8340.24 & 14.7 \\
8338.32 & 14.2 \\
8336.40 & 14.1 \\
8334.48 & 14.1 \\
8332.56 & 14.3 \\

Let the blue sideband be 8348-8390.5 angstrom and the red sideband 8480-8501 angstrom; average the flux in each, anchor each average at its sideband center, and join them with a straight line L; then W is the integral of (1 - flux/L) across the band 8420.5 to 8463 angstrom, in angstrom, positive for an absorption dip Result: 3.93 angstrom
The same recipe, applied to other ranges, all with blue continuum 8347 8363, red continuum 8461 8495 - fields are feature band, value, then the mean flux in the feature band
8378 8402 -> 1.1 angstrom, 14.7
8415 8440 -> 1.8 angstrom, 14.5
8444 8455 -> 3.1 angstrom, 11.4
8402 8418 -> 0.0 angstrom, 15.4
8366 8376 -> 1.8 angstrom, 12.5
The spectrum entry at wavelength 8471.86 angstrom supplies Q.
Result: 15.1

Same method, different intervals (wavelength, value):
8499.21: 11.3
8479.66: 13.6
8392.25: 13.7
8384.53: 18.1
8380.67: 11.1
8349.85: 12.7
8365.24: 10.3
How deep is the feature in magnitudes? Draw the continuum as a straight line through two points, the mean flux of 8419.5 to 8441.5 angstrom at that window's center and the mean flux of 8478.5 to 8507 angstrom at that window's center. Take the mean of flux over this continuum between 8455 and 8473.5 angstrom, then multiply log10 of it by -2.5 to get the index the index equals -0.13 mag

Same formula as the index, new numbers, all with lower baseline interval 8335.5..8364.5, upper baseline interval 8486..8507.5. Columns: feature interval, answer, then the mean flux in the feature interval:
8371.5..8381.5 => -0.03 mag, 13.6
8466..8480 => -0.18 mag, 16.9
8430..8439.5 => -0.13 mag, 15.7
